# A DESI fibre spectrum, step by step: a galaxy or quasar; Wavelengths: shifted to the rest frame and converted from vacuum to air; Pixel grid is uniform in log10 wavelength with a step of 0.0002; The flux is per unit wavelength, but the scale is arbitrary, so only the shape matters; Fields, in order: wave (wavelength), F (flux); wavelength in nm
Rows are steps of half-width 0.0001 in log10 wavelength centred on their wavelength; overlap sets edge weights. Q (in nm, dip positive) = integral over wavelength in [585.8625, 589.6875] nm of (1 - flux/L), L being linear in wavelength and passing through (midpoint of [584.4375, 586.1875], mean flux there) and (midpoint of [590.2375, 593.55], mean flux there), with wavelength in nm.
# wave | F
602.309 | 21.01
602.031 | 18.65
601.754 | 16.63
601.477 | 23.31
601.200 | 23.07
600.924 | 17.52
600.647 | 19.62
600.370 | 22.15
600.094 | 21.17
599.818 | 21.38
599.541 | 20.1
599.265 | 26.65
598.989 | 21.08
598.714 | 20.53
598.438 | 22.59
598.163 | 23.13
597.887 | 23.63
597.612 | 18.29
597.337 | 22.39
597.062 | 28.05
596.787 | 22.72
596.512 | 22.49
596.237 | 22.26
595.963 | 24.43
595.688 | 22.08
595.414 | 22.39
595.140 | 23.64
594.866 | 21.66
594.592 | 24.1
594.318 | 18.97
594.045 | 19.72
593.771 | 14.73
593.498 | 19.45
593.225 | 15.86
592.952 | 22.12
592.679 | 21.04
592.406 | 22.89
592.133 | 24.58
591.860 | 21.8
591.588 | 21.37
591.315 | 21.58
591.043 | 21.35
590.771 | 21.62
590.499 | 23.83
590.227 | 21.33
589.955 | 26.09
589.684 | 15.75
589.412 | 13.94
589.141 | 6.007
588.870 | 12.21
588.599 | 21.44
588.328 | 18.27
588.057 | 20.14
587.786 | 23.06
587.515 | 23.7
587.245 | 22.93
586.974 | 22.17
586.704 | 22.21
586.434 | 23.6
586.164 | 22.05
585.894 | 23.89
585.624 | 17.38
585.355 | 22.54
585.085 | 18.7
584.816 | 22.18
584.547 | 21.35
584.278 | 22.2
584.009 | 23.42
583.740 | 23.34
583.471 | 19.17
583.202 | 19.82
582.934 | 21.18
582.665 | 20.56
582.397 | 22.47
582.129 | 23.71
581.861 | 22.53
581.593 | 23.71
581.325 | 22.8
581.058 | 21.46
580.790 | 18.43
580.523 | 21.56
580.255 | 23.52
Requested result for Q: 0.33 nm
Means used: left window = 21.1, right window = 21.5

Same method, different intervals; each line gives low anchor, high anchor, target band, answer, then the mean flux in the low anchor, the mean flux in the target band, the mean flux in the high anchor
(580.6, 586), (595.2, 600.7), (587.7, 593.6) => 0.59 nm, 21.5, 19.8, 22.4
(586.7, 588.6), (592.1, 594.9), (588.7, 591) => 0.36 nm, 21.7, 17.8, 20.3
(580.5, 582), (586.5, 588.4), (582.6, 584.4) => 0.04 nm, 21.8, 21.4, 22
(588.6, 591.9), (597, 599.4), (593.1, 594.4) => 0.18 nm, 18.9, 17.7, 22.8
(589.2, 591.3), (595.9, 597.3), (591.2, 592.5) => -0.09 nm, 20.1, 22.4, 23.8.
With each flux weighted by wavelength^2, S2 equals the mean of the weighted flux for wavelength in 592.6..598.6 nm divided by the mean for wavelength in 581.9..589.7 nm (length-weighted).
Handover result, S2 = 1.10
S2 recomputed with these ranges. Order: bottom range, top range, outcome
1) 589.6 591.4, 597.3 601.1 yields 1.01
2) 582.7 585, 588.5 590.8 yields 0.85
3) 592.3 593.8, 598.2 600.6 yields 1.14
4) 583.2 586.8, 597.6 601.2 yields 1.05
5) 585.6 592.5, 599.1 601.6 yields 1.09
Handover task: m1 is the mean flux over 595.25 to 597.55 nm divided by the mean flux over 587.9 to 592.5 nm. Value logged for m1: 1.2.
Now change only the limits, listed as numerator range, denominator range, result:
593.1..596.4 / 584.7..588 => 0.95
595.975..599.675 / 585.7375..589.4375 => 1.14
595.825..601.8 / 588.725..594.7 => 1.13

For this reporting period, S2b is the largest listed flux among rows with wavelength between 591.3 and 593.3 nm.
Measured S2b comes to 24.58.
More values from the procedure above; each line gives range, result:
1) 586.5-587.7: 23.7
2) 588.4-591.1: 26.09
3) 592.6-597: 24.43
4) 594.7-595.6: 23.64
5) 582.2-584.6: 23.42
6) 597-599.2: 28.05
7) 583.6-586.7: 23.89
